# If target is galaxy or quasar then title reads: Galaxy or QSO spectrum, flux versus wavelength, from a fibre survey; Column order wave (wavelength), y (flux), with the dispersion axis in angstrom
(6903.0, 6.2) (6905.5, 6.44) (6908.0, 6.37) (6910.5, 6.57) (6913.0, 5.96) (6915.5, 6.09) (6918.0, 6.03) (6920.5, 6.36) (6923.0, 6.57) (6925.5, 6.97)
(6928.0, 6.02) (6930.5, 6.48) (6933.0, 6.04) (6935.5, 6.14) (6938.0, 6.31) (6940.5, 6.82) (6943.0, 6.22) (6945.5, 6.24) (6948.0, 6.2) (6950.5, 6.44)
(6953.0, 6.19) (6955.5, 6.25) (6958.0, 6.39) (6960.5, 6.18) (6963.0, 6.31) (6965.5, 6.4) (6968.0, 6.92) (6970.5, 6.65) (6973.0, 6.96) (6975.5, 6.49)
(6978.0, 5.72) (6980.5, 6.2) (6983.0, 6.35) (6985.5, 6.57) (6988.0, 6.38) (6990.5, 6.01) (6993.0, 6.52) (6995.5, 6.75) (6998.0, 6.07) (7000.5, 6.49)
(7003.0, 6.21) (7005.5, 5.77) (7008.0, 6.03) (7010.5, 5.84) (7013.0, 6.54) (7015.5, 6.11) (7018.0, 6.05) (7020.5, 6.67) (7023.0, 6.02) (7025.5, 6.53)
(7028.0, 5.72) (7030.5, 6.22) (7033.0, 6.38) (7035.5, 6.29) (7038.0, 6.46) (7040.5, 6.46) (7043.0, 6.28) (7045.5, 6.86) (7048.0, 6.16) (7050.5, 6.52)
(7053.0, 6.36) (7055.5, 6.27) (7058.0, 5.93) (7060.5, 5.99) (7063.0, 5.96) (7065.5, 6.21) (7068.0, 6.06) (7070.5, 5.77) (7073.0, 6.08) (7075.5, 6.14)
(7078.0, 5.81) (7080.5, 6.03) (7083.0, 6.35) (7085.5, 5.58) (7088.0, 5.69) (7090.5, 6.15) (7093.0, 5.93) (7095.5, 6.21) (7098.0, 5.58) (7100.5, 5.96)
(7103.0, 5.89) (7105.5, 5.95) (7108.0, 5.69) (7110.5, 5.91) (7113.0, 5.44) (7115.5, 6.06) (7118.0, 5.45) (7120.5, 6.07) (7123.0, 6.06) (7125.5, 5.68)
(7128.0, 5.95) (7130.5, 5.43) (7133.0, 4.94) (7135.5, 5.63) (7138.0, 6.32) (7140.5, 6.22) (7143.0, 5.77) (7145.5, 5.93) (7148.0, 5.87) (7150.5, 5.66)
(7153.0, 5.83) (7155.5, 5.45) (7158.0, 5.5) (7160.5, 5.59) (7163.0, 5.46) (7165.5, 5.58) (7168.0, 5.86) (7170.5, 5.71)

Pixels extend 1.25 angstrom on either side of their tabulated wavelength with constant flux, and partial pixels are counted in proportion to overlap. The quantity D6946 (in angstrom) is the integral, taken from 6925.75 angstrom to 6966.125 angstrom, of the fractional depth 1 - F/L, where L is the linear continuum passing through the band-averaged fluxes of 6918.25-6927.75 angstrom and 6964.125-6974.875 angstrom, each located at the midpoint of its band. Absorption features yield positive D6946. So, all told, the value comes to 1.9 angstrom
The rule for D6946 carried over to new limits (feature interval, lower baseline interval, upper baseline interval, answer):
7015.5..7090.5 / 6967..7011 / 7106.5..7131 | -1.3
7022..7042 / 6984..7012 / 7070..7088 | -0.5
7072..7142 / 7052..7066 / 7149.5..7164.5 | -0.2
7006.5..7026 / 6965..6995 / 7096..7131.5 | 0.2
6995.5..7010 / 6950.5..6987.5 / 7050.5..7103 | 0.3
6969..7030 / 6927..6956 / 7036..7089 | -0.6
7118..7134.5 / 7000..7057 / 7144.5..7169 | 0.4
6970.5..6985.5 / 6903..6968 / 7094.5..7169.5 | -0.4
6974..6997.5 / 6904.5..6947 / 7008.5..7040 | -0.2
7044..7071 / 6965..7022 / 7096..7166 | -0.6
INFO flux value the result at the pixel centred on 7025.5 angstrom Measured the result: 6.53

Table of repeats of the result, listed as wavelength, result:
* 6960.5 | 6.18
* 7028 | 5.72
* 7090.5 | 6.15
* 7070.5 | 5.77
